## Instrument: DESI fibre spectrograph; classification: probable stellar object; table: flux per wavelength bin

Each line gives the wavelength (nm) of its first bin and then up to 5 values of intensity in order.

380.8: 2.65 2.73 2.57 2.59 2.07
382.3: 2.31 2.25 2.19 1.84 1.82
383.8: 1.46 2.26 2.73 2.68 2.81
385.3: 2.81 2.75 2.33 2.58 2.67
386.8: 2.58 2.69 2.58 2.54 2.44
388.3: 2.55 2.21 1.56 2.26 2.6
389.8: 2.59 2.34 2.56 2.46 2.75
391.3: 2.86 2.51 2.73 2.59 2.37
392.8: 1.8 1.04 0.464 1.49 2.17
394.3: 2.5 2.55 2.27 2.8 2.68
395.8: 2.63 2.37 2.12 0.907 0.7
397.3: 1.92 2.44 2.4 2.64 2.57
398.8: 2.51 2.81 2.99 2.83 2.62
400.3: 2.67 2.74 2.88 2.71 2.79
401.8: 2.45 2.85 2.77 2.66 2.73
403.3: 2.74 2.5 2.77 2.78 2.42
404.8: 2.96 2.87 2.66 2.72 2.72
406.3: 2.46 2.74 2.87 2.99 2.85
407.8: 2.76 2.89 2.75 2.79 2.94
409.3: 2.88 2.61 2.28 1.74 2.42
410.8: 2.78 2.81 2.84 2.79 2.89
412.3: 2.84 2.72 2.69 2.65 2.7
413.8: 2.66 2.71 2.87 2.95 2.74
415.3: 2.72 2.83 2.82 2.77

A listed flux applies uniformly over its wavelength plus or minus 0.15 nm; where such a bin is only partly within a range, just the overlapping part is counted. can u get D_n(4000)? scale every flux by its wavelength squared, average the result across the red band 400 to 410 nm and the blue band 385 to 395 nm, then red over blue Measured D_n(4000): 1.26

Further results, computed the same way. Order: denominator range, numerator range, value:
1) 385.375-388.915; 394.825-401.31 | 1.02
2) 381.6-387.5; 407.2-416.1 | 1.30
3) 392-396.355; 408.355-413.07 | 1.36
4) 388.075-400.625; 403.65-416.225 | 1.28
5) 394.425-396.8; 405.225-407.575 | 1.25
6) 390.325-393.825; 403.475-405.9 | 1.36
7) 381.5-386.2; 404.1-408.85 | 1.33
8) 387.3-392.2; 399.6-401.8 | 1.16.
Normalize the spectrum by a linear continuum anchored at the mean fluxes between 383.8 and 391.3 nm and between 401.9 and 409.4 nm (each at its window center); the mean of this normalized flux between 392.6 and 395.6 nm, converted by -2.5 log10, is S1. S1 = 0.299 mag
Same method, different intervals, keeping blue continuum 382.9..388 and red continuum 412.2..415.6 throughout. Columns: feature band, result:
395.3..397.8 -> 0.270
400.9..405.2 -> -0.035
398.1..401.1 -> -0.054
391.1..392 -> -0.082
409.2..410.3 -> 0.138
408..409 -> -0.052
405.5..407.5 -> -0.034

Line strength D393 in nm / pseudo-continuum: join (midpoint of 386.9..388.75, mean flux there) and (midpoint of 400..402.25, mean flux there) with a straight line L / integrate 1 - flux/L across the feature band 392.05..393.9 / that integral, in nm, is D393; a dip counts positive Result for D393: 0.68 nm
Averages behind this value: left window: 2.5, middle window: 1.64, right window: 2.72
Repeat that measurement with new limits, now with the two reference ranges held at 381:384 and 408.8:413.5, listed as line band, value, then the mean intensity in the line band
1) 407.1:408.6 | -0.14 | 2.84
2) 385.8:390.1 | -0.33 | 2.44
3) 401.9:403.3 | -0.12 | 2.74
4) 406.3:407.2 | -0.07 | 2.78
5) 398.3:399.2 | -0.06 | 2.62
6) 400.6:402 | -0.12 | 2.72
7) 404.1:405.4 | -0.10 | 2.75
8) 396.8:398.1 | 0.31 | 1.86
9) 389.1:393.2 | -0.16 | 2.41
